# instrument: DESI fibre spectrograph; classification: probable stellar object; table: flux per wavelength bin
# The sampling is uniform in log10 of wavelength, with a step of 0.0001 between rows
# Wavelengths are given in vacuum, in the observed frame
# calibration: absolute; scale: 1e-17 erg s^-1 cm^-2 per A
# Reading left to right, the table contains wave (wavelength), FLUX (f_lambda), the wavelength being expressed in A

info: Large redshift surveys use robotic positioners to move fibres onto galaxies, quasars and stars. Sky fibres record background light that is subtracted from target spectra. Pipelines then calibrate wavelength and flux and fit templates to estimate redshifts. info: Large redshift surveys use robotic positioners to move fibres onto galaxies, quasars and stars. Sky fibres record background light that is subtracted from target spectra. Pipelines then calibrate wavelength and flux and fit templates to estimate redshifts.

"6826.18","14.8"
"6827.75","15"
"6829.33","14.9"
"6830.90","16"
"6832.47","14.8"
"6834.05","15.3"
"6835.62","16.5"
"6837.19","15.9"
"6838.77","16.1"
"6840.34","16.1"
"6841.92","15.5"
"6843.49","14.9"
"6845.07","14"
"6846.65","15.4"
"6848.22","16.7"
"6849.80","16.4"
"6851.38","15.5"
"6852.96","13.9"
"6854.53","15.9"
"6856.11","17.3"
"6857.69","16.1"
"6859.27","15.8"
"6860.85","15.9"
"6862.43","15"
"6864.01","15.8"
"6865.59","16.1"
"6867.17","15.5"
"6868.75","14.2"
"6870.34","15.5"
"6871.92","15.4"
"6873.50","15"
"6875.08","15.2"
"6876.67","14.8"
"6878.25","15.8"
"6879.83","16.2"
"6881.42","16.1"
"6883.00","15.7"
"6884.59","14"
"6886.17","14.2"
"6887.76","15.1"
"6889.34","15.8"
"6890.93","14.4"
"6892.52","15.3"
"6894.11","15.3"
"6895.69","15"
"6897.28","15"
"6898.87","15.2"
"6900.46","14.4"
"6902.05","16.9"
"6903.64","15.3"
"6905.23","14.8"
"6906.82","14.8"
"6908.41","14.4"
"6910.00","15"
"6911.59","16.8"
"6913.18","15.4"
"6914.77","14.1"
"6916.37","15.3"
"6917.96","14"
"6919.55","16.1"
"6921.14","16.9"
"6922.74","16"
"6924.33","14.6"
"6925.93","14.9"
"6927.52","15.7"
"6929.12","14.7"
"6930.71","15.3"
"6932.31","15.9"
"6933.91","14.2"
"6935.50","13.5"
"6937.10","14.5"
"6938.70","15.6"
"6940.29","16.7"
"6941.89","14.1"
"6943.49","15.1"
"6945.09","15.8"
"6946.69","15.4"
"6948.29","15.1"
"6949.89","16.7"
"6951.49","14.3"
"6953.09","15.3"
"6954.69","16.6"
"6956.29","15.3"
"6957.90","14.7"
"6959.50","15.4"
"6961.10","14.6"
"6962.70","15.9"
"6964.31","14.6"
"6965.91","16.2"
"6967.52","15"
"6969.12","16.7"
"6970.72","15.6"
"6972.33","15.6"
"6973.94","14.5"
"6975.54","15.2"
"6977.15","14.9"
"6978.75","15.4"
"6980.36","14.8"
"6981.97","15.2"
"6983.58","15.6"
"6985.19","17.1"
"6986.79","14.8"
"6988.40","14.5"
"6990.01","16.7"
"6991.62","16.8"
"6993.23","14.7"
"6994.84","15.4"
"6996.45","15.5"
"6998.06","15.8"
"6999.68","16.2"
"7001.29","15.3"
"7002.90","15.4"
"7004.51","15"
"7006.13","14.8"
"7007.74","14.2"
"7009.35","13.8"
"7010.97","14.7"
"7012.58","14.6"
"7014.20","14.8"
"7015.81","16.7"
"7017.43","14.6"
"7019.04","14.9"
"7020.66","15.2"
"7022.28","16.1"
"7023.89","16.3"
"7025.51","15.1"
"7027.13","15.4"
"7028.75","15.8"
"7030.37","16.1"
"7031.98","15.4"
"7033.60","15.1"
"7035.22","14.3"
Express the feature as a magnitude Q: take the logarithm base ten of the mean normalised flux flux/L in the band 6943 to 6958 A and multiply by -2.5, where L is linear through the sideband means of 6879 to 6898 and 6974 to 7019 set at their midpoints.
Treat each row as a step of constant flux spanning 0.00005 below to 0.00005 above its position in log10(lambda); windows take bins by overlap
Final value -0.02 mag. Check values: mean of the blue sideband 15.2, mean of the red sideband 15.3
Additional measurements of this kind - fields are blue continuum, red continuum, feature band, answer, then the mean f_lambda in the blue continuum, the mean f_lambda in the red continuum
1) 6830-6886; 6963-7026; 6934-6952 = 0.02 mag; 15.5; 15.3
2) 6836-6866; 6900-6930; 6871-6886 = 0.01 mag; 15.7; 15.3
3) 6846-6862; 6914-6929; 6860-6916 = 0.02 mag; 15.9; 15.3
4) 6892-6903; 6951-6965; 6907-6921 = 0.00 mag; 15.3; 15.2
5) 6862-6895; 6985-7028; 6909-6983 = 0.00 mag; 15.3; 15.3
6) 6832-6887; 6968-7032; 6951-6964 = 0.01 mag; 15.5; 15.4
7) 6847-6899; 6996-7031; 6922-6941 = 0.02 mag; 15.4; 15.3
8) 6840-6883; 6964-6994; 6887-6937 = 0.03 mag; 15.6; 15.5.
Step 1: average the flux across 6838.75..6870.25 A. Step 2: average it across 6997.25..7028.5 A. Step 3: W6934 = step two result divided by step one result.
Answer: 1.0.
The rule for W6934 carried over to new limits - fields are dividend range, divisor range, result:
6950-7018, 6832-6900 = 0.99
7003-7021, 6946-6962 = 0.97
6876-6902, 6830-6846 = 0.98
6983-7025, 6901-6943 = 1.01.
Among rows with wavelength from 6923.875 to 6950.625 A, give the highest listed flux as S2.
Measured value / 16.7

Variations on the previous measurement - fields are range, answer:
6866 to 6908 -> 16.9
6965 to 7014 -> 17.1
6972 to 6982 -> 15.6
